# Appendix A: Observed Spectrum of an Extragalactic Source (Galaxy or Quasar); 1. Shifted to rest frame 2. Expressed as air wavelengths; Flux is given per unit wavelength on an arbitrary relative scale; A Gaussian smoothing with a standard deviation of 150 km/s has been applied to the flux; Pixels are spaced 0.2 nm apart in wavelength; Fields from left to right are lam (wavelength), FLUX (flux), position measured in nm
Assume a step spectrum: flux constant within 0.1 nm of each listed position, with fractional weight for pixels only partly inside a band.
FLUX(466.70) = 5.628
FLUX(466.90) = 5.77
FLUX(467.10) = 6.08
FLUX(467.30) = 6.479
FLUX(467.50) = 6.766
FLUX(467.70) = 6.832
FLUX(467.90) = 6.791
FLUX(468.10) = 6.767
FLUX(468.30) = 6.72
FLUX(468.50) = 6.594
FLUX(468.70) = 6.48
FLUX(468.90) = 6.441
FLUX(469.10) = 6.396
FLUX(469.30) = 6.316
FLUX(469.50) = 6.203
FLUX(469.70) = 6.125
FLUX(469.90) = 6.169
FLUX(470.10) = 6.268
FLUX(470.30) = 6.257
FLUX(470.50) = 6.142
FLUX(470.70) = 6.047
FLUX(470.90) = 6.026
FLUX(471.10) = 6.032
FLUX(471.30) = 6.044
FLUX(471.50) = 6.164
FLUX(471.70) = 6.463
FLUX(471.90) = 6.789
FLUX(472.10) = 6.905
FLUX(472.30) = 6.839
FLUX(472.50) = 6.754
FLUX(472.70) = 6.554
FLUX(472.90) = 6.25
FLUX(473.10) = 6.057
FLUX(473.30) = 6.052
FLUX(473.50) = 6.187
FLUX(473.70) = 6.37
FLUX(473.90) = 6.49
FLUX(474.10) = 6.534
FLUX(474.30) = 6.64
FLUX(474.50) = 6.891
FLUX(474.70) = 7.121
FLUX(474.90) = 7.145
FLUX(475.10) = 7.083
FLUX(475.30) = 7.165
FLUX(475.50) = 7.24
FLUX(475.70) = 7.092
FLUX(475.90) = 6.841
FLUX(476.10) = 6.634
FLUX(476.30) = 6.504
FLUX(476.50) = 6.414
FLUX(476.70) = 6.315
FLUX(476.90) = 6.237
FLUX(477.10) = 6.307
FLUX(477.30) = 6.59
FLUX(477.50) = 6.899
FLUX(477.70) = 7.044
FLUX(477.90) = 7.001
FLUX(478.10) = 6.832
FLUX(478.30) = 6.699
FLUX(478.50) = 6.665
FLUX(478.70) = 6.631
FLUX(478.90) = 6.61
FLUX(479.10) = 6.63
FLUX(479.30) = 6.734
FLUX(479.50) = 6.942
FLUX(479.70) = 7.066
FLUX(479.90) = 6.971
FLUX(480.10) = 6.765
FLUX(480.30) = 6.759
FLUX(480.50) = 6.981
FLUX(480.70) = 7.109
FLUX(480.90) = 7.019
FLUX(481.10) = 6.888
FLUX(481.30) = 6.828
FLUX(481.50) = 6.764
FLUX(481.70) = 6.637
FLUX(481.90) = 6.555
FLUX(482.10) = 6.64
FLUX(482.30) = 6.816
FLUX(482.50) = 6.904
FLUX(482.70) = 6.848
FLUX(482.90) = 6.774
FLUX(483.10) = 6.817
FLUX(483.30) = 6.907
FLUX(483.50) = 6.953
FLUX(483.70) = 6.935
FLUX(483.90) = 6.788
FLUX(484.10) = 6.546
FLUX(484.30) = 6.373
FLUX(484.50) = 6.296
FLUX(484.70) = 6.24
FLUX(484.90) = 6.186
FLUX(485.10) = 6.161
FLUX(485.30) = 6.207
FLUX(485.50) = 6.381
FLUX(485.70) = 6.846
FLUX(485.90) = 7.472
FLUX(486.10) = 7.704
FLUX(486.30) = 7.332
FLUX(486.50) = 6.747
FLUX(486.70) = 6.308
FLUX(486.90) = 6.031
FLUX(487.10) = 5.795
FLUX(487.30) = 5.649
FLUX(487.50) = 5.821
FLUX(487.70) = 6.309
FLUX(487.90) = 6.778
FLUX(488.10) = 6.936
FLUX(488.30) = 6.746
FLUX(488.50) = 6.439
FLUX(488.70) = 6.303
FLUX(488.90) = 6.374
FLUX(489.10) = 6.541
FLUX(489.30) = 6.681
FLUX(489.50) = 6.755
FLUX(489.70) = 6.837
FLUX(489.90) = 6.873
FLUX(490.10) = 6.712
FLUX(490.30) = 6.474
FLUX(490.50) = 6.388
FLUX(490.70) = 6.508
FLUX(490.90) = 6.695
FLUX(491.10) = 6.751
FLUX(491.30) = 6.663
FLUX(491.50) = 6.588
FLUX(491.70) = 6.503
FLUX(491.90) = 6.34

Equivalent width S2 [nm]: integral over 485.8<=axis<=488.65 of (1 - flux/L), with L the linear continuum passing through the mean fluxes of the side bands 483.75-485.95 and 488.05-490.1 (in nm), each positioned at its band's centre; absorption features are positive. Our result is 0.00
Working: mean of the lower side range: 6.49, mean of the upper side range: 6.64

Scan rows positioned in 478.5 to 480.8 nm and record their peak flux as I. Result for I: 7.109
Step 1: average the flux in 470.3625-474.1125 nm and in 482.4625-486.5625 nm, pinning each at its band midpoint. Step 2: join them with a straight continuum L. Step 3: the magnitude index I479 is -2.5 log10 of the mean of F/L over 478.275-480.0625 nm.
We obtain -0.03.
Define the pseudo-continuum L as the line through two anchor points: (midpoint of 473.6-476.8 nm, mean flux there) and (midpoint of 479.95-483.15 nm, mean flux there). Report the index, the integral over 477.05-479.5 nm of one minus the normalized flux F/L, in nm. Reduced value 0.022 nm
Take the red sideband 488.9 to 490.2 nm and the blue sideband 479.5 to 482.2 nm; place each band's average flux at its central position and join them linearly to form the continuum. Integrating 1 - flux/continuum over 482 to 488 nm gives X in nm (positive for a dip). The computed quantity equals 0.17 nm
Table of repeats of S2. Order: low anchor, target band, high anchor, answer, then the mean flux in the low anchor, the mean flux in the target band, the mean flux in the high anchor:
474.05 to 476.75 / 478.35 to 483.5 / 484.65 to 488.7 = -0.10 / 6.84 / 6.81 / 6.5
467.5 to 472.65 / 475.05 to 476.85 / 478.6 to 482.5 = -0.04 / 6.43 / 6.79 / 6.81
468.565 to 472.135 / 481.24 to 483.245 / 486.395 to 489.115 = -0.14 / 6.28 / 6.76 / 6.34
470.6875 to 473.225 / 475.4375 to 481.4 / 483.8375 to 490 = -0.30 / 6.39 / 6.77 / 6.53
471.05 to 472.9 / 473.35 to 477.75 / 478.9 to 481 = -0.02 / 6.5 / 6.7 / 6.88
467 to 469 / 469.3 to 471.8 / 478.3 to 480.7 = 0.18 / 6.59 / 6.17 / 6.8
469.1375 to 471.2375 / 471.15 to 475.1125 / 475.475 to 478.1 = -0.09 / 6.16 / 6.55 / 6.69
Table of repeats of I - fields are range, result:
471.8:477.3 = 7.24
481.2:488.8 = 7.704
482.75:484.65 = 6.953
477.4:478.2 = 7.044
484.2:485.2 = 6.373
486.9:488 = 6.778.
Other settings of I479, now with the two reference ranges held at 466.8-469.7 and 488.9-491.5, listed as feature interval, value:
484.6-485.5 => 0.065 mag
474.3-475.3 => -0.082 mag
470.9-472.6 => 0.003 mag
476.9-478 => -0.030 mag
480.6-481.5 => -0.060 mag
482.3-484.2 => -0.039 mag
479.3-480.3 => -0.055 mag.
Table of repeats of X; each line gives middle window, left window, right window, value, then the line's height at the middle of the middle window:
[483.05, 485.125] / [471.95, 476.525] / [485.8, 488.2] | 0.009 nm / 6.6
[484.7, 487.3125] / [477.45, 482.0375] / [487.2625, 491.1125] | 0.036 nm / 6.63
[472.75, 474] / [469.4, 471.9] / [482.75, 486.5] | 0.009 nm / 6.29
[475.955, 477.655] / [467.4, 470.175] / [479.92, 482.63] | 0.049 nm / 6.71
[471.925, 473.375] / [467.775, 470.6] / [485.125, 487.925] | -0.018 nm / 6.43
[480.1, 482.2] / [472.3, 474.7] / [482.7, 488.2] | -0.089 nm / 6.54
